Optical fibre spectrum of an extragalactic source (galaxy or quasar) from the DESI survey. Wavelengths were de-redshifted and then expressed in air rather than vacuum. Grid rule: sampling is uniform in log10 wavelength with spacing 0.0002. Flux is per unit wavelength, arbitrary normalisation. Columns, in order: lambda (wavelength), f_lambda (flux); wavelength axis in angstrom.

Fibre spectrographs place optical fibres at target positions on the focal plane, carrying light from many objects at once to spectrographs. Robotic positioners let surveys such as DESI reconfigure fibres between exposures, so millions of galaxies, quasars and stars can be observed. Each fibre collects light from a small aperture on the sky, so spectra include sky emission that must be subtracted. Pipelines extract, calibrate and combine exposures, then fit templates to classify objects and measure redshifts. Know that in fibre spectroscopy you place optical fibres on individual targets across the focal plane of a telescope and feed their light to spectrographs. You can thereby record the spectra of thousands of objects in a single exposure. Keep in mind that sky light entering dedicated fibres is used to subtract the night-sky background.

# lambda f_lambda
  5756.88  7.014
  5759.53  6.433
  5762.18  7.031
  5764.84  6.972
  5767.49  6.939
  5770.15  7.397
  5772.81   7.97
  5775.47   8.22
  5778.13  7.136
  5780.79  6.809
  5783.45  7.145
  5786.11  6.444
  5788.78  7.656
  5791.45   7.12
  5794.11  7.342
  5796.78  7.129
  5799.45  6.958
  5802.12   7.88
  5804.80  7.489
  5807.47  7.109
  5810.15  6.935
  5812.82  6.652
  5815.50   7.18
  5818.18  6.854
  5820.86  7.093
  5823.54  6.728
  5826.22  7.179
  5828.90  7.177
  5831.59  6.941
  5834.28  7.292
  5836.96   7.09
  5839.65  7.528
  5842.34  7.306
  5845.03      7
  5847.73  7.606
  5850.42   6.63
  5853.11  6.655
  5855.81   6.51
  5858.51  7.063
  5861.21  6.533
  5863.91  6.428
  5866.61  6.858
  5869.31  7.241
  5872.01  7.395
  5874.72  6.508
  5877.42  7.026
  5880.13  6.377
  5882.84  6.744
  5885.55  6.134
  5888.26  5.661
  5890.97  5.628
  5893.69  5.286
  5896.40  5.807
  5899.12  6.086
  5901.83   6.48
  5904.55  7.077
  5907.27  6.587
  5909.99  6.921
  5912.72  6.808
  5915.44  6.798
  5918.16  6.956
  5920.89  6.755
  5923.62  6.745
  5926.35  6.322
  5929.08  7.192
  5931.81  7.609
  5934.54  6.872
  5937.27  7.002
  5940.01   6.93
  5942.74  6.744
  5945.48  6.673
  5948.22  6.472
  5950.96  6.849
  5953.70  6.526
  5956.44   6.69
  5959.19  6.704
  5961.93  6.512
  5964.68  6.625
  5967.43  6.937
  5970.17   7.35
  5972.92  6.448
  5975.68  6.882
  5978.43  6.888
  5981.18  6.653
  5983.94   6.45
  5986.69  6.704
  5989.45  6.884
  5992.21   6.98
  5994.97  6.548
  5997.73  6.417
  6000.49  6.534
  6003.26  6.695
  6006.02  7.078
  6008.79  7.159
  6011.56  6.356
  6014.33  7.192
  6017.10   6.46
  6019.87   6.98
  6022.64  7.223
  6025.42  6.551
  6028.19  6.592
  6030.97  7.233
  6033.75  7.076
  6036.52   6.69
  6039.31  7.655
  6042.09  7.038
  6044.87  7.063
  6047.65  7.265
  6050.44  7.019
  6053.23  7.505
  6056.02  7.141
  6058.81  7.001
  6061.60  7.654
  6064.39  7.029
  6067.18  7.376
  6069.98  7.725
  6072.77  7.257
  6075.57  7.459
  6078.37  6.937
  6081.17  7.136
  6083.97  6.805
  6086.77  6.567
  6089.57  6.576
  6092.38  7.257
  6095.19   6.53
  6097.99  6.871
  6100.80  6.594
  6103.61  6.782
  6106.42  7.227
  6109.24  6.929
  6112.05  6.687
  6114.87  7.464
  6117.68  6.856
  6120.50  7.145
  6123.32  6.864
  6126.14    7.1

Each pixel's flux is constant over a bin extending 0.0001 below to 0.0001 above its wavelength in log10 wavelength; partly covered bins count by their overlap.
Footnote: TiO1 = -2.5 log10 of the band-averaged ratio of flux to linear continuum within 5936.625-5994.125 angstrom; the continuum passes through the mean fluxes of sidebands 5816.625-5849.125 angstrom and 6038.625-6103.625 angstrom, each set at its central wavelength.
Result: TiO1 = 0.06 mag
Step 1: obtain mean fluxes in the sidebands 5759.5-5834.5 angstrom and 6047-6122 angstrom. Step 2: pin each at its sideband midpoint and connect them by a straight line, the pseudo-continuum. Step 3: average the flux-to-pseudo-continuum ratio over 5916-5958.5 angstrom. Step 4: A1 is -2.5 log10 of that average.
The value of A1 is 0.05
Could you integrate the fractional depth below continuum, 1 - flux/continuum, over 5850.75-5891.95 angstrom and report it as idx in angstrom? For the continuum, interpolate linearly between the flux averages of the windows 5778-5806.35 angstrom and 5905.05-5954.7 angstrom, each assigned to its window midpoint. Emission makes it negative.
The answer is 2.3 angstrom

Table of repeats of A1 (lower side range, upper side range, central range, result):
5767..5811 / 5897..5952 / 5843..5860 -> 0.02 mag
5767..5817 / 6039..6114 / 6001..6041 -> 0.03 mag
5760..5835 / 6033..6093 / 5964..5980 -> 0.04 mag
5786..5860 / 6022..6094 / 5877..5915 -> 0.13 mag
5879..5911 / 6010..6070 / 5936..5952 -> -0.04 mag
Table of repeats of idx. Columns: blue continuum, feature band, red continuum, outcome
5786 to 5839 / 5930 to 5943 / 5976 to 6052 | -0.2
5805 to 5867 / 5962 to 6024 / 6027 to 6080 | 3.0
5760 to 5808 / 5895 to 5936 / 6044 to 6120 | 2.5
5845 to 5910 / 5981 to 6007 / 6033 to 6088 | 1.0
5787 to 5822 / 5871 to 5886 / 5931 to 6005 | 0.6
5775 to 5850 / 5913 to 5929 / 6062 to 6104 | 0.8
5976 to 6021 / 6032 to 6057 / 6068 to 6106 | -1.1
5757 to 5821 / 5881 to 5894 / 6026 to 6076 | 2.2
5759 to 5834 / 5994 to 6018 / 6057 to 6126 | 1.2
